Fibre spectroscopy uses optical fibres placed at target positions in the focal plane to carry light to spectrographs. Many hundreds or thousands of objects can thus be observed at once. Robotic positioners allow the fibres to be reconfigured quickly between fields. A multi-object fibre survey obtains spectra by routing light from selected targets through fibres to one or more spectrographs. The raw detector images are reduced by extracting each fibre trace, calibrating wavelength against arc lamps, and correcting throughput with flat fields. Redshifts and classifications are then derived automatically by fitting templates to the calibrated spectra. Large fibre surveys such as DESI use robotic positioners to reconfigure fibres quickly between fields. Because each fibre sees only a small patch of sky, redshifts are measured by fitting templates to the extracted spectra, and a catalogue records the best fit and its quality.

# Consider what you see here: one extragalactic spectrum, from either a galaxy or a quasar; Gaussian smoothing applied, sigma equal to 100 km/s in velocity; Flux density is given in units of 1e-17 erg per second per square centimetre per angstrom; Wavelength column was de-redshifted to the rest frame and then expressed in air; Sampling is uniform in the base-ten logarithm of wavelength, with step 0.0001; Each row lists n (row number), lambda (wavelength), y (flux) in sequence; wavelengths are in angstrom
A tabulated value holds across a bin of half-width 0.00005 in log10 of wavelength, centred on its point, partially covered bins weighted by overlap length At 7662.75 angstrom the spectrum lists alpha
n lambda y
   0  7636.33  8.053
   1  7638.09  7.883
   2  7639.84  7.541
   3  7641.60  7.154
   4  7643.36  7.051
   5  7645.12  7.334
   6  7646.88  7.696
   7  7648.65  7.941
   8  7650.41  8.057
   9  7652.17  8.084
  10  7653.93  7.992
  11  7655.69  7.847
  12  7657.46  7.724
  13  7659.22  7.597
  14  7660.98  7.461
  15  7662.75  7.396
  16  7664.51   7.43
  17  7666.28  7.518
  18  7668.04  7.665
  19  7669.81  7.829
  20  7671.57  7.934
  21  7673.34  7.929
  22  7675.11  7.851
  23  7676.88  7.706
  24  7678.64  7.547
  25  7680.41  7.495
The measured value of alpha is 7.396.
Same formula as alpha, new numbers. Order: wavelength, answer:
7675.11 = 7.851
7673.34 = 7.929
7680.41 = 7.495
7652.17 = 8.084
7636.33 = 8.053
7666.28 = 7.518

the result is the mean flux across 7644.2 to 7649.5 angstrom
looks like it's 7.64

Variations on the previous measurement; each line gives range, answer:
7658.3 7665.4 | 7.47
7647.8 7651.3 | 8.01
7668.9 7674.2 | 7.89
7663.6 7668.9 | 7.54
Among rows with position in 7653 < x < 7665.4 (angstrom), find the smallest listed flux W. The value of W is 7.396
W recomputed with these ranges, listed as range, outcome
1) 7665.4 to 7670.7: 7.518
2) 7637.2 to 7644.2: 7.051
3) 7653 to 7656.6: 7.847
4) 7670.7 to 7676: 7.851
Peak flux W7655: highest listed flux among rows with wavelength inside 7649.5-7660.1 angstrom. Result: 8.084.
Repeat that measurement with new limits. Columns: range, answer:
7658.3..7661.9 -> 7.597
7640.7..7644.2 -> 7.154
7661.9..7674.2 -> 7.934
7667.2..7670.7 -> 7.829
